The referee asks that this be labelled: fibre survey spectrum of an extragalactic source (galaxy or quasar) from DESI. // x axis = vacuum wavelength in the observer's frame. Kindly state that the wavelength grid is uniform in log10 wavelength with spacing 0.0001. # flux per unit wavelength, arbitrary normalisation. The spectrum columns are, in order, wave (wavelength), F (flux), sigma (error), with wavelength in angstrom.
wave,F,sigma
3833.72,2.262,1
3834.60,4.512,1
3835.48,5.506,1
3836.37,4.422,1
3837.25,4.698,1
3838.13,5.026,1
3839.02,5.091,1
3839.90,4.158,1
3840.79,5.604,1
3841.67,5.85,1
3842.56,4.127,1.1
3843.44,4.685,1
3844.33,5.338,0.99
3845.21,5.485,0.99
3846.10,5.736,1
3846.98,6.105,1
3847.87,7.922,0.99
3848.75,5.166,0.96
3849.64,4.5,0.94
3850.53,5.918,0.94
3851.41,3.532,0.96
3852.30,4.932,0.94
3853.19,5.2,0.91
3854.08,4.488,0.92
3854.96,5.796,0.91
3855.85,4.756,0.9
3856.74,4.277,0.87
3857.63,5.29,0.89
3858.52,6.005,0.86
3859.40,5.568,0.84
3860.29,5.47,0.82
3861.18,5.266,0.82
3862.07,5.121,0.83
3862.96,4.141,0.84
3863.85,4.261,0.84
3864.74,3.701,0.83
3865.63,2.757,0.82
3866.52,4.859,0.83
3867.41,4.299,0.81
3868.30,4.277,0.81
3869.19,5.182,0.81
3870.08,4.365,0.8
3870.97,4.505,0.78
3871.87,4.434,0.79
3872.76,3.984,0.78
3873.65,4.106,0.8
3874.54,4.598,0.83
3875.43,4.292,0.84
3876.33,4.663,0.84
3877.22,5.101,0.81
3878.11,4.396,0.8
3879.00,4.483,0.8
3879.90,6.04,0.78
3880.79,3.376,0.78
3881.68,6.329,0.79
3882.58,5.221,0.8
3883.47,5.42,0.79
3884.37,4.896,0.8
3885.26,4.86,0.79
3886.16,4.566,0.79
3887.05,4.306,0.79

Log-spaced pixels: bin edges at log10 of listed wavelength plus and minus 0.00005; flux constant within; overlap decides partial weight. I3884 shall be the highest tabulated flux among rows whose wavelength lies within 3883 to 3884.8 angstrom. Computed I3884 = 5.42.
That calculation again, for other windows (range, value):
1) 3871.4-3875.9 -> 4.598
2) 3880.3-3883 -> 6.329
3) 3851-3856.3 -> 5.796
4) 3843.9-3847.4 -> 6.105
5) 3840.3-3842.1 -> 5.85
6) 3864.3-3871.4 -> 5.182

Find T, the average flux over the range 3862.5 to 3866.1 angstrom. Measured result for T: 3.73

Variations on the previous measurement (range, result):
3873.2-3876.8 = 4.42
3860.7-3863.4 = 4.85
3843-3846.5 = 5.3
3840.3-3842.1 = 5.69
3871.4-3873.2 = 4.2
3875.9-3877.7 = 4.89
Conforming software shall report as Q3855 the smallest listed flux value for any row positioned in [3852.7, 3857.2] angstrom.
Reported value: 4.277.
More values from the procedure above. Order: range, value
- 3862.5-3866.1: 2.757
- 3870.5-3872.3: 4.434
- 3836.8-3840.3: 4.158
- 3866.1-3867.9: 4.299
